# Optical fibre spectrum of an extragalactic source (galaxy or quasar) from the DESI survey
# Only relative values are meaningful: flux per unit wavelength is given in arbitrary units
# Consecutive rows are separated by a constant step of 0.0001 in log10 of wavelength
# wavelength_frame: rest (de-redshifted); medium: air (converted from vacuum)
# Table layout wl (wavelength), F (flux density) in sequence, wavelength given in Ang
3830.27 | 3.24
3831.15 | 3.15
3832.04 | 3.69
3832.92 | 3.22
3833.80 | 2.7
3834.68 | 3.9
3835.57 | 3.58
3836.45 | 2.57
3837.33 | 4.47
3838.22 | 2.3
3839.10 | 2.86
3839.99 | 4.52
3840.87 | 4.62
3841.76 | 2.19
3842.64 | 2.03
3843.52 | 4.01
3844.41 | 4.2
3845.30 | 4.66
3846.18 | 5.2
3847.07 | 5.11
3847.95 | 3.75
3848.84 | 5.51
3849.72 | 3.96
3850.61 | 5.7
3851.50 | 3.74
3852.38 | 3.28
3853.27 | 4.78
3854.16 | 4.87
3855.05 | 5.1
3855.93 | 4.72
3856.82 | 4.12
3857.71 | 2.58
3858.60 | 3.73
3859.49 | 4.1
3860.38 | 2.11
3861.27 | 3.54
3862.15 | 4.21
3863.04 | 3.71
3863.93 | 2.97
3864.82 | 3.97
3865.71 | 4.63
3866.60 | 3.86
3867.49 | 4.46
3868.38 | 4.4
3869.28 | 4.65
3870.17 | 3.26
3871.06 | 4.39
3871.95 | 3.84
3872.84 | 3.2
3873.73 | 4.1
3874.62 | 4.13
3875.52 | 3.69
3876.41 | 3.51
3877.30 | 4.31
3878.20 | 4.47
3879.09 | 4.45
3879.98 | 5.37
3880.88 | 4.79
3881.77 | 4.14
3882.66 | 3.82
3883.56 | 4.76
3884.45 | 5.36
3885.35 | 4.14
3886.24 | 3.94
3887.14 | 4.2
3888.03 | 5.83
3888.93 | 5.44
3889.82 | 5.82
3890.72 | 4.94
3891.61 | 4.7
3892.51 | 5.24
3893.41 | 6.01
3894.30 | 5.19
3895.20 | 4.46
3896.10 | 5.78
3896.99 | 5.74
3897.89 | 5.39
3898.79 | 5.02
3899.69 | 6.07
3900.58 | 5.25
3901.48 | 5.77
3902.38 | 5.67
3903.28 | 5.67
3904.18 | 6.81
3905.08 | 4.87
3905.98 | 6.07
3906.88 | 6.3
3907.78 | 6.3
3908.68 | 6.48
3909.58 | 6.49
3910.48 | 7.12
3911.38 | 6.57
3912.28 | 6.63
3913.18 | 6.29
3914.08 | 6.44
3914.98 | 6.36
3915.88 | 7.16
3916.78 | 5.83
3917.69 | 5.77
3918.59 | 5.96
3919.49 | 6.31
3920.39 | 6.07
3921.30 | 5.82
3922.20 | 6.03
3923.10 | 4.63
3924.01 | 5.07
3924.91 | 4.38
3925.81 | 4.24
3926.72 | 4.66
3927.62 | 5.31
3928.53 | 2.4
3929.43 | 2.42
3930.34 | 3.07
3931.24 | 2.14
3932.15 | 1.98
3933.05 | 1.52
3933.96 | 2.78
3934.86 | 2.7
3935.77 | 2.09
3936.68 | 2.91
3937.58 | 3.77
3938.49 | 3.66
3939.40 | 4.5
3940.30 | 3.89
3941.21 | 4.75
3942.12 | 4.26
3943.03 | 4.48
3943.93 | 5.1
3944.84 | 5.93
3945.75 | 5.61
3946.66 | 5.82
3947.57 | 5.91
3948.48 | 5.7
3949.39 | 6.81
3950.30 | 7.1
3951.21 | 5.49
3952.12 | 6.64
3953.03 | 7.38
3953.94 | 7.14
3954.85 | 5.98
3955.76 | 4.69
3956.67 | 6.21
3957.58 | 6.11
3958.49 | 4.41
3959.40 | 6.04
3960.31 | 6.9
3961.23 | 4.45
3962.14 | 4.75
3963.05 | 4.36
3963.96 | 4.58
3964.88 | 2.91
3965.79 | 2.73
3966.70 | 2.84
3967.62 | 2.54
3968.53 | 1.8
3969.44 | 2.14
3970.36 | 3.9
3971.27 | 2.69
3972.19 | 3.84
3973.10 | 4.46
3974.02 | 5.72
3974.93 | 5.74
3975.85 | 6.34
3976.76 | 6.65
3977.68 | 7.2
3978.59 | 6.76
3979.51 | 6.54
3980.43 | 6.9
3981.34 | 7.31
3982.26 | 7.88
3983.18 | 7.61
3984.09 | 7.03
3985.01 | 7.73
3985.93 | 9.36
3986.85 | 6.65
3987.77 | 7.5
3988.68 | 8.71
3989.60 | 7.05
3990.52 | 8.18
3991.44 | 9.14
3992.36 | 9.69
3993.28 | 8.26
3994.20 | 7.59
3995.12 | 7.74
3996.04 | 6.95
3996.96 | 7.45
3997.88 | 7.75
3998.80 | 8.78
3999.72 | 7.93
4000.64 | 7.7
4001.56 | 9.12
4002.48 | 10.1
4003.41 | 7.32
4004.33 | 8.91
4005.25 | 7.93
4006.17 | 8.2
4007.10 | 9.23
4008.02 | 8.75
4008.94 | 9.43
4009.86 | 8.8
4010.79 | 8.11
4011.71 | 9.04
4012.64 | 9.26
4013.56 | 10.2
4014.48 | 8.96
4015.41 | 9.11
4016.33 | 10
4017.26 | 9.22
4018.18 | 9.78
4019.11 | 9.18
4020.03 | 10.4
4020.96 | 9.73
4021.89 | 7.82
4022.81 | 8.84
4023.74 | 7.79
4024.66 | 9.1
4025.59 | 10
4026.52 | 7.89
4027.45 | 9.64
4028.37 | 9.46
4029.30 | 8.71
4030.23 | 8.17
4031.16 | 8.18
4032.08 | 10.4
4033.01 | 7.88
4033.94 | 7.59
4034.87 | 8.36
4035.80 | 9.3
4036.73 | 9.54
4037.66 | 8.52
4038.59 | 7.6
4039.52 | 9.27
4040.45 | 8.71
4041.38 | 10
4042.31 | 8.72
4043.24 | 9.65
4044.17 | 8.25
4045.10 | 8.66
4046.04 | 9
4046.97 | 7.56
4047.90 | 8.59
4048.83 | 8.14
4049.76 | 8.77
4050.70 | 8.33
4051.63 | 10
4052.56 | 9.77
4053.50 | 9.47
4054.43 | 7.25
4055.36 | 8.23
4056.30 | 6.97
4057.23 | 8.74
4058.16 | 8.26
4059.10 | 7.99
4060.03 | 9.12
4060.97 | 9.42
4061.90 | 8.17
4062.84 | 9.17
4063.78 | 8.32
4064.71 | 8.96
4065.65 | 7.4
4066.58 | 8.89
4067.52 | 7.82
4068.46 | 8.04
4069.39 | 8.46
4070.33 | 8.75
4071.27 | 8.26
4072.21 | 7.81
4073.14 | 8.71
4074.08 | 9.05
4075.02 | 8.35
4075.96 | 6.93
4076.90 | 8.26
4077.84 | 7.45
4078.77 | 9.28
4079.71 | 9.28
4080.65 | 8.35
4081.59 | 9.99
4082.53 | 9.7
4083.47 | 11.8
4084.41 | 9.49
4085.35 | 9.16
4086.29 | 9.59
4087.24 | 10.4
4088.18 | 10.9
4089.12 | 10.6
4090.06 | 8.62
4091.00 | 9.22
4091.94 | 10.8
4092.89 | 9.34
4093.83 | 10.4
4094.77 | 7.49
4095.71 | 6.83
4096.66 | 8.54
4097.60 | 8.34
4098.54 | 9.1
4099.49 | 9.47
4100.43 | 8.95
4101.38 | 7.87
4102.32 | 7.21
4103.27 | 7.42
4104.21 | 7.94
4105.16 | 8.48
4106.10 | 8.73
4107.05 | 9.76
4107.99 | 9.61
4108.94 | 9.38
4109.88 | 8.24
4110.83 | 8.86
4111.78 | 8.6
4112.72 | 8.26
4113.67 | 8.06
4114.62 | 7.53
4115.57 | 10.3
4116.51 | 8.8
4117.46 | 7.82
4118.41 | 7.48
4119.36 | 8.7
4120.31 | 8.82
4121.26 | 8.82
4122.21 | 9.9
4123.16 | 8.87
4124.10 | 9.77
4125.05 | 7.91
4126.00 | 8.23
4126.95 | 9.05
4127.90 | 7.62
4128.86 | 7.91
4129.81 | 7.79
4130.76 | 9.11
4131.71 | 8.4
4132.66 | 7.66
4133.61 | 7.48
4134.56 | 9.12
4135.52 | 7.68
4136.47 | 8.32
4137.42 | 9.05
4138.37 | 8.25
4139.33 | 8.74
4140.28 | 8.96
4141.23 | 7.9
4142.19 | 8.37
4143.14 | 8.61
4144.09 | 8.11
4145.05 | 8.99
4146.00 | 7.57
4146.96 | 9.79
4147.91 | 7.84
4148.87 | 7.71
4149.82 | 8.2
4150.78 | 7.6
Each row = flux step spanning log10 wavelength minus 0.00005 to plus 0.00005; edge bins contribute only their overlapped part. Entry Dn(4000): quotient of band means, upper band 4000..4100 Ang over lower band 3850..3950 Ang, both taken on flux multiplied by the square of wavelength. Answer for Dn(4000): 2.02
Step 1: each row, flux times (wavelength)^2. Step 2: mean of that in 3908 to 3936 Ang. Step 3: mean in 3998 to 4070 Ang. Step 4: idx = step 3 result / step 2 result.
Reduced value 1.89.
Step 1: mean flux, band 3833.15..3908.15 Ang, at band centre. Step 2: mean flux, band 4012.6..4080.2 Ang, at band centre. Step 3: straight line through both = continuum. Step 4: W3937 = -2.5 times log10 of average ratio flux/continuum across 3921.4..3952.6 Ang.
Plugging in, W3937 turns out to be 0.36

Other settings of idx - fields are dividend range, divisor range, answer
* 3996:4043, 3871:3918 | 1.77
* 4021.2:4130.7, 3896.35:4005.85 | 1.61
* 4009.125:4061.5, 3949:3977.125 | 1.86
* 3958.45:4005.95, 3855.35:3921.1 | 1.36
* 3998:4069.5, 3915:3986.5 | 1.81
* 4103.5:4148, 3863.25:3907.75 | 2.00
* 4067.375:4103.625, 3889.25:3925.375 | 1.67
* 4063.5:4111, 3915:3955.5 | 1.98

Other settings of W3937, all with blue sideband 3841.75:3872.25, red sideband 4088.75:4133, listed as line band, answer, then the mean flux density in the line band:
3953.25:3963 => 0.043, 5.66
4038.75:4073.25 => -0.124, 8.58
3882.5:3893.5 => -0.068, 4.93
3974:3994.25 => -0.177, 7.5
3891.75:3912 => -0.191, 5.82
